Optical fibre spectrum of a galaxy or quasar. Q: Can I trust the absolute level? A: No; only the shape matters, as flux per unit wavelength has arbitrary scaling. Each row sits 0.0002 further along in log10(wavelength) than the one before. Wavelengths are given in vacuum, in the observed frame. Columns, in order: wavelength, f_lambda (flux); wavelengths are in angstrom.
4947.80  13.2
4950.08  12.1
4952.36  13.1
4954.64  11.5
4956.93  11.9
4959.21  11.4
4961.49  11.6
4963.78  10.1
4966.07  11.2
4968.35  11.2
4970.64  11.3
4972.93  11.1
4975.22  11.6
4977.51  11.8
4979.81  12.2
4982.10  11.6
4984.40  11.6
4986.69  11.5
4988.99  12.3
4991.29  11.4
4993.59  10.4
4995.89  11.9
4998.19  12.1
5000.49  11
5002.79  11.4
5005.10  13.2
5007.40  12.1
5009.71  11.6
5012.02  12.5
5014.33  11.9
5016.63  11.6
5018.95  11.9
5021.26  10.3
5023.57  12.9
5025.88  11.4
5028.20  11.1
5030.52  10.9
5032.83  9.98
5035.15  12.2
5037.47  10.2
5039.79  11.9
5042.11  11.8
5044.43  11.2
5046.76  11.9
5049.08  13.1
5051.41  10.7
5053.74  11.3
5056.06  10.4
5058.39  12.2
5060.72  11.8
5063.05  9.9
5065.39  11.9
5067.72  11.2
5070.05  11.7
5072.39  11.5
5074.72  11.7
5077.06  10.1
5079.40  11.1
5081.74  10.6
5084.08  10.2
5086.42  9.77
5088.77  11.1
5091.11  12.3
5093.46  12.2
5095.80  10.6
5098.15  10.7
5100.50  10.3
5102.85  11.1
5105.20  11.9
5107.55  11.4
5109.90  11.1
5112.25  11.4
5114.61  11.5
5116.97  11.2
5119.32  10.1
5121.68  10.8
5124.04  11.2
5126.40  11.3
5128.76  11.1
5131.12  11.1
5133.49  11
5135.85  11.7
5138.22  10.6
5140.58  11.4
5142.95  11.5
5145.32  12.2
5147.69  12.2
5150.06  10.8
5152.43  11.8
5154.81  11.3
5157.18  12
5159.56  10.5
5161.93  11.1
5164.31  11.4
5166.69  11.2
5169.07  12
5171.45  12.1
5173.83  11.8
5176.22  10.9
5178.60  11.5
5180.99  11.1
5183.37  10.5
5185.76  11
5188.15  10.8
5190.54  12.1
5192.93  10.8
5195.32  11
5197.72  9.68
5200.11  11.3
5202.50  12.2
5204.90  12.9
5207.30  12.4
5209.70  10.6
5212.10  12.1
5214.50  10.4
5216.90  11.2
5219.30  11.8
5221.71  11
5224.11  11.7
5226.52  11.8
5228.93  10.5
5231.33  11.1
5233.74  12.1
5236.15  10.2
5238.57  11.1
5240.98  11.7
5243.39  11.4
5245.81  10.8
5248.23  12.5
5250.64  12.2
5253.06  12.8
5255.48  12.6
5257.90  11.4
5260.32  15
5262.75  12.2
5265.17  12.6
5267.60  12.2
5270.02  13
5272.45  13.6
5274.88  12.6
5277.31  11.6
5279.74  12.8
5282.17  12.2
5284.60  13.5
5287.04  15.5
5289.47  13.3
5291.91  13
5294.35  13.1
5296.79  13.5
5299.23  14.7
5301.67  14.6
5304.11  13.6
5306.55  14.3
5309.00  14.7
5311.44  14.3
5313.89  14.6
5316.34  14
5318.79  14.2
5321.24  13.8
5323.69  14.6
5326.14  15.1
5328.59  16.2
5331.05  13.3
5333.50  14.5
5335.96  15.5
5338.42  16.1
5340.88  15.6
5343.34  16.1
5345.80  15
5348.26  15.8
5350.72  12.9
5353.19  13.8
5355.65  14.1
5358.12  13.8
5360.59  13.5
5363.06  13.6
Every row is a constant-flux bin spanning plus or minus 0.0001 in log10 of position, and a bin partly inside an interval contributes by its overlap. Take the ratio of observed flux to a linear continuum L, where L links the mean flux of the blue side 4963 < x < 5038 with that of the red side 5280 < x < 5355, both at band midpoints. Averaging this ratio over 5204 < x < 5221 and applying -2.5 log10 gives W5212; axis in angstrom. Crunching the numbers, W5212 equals 0.159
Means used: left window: 11.5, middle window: 11.6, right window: 14.4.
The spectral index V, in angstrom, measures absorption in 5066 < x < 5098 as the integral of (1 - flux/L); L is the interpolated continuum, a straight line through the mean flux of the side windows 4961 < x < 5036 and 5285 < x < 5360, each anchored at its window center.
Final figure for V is 3.1 angstrom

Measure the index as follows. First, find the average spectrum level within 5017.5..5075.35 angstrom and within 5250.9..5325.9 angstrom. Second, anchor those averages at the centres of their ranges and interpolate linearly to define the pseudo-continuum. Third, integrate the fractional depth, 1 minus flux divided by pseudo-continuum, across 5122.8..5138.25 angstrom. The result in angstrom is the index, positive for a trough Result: 1.20 angstrom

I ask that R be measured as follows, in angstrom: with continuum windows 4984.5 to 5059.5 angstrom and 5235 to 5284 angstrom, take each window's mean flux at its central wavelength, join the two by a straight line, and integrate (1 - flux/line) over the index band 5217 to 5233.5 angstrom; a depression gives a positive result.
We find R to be 1.1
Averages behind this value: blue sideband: 11.6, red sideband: 12.2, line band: 11.4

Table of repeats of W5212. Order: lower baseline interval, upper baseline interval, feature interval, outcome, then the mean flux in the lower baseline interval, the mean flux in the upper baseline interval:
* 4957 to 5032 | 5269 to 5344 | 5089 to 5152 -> 0.121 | 11.6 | 14.1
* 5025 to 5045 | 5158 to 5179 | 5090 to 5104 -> 0.009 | 11.2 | 11.4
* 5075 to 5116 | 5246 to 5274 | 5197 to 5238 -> 0.080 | 11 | 12.7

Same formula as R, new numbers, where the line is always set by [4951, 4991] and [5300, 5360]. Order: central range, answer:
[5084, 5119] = 4.30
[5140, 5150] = 1.00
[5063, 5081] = 1.78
